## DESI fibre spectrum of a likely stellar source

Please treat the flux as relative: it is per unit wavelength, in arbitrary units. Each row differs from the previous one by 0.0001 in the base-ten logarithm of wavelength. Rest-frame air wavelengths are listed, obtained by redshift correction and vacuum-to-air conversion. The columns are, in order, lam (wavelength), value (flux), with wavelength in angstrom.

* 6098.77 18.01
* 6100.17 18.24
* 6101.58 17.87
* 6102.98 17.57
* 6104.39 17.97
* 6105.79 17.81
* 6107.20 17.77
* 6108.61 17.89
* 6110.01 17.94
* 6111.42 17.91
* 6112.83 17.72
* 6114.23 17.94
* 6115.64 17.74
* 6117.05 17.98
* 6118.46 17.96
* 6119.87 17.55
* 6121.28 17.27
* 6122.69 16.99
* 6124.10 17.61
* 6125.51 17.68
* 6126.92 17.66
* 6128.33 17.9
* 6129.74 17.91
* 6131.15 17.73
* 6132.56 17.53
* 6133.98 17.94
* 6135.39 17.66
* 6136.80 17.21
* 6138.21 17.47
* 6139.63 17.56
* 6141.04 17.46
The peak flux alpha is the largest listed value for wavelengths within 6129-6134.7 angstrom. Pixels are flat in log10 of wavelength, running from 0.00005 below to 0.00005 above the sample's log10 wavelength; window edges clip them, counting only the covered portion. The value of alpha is 17.94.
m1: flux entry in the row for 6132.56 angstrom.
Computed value 17.53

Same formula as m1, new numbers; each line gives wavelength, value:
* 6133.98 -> 17.94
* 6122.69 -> 16.99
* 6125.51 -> 17.68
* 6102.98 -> 17.57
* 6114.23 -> 17.94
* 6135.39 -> 17.66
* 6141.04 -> 17.46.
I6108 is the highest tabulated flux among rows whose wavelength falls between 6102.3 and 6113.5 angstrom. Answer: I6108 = 17.97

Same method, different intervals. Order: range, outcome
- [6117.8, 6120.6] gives 17.96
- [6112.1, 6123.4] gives 17.98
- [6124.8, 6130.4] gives 17.91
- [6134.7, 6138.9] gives 17.66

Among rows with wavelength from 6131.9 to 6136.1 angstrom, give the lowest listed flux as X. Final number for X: 17.53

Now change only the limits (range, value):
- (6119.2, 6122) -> 17.27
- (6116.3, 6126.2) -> 16.99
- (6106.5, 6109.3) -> 17.77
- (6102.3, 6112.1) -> 17.57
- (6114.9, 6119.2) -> 17.74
